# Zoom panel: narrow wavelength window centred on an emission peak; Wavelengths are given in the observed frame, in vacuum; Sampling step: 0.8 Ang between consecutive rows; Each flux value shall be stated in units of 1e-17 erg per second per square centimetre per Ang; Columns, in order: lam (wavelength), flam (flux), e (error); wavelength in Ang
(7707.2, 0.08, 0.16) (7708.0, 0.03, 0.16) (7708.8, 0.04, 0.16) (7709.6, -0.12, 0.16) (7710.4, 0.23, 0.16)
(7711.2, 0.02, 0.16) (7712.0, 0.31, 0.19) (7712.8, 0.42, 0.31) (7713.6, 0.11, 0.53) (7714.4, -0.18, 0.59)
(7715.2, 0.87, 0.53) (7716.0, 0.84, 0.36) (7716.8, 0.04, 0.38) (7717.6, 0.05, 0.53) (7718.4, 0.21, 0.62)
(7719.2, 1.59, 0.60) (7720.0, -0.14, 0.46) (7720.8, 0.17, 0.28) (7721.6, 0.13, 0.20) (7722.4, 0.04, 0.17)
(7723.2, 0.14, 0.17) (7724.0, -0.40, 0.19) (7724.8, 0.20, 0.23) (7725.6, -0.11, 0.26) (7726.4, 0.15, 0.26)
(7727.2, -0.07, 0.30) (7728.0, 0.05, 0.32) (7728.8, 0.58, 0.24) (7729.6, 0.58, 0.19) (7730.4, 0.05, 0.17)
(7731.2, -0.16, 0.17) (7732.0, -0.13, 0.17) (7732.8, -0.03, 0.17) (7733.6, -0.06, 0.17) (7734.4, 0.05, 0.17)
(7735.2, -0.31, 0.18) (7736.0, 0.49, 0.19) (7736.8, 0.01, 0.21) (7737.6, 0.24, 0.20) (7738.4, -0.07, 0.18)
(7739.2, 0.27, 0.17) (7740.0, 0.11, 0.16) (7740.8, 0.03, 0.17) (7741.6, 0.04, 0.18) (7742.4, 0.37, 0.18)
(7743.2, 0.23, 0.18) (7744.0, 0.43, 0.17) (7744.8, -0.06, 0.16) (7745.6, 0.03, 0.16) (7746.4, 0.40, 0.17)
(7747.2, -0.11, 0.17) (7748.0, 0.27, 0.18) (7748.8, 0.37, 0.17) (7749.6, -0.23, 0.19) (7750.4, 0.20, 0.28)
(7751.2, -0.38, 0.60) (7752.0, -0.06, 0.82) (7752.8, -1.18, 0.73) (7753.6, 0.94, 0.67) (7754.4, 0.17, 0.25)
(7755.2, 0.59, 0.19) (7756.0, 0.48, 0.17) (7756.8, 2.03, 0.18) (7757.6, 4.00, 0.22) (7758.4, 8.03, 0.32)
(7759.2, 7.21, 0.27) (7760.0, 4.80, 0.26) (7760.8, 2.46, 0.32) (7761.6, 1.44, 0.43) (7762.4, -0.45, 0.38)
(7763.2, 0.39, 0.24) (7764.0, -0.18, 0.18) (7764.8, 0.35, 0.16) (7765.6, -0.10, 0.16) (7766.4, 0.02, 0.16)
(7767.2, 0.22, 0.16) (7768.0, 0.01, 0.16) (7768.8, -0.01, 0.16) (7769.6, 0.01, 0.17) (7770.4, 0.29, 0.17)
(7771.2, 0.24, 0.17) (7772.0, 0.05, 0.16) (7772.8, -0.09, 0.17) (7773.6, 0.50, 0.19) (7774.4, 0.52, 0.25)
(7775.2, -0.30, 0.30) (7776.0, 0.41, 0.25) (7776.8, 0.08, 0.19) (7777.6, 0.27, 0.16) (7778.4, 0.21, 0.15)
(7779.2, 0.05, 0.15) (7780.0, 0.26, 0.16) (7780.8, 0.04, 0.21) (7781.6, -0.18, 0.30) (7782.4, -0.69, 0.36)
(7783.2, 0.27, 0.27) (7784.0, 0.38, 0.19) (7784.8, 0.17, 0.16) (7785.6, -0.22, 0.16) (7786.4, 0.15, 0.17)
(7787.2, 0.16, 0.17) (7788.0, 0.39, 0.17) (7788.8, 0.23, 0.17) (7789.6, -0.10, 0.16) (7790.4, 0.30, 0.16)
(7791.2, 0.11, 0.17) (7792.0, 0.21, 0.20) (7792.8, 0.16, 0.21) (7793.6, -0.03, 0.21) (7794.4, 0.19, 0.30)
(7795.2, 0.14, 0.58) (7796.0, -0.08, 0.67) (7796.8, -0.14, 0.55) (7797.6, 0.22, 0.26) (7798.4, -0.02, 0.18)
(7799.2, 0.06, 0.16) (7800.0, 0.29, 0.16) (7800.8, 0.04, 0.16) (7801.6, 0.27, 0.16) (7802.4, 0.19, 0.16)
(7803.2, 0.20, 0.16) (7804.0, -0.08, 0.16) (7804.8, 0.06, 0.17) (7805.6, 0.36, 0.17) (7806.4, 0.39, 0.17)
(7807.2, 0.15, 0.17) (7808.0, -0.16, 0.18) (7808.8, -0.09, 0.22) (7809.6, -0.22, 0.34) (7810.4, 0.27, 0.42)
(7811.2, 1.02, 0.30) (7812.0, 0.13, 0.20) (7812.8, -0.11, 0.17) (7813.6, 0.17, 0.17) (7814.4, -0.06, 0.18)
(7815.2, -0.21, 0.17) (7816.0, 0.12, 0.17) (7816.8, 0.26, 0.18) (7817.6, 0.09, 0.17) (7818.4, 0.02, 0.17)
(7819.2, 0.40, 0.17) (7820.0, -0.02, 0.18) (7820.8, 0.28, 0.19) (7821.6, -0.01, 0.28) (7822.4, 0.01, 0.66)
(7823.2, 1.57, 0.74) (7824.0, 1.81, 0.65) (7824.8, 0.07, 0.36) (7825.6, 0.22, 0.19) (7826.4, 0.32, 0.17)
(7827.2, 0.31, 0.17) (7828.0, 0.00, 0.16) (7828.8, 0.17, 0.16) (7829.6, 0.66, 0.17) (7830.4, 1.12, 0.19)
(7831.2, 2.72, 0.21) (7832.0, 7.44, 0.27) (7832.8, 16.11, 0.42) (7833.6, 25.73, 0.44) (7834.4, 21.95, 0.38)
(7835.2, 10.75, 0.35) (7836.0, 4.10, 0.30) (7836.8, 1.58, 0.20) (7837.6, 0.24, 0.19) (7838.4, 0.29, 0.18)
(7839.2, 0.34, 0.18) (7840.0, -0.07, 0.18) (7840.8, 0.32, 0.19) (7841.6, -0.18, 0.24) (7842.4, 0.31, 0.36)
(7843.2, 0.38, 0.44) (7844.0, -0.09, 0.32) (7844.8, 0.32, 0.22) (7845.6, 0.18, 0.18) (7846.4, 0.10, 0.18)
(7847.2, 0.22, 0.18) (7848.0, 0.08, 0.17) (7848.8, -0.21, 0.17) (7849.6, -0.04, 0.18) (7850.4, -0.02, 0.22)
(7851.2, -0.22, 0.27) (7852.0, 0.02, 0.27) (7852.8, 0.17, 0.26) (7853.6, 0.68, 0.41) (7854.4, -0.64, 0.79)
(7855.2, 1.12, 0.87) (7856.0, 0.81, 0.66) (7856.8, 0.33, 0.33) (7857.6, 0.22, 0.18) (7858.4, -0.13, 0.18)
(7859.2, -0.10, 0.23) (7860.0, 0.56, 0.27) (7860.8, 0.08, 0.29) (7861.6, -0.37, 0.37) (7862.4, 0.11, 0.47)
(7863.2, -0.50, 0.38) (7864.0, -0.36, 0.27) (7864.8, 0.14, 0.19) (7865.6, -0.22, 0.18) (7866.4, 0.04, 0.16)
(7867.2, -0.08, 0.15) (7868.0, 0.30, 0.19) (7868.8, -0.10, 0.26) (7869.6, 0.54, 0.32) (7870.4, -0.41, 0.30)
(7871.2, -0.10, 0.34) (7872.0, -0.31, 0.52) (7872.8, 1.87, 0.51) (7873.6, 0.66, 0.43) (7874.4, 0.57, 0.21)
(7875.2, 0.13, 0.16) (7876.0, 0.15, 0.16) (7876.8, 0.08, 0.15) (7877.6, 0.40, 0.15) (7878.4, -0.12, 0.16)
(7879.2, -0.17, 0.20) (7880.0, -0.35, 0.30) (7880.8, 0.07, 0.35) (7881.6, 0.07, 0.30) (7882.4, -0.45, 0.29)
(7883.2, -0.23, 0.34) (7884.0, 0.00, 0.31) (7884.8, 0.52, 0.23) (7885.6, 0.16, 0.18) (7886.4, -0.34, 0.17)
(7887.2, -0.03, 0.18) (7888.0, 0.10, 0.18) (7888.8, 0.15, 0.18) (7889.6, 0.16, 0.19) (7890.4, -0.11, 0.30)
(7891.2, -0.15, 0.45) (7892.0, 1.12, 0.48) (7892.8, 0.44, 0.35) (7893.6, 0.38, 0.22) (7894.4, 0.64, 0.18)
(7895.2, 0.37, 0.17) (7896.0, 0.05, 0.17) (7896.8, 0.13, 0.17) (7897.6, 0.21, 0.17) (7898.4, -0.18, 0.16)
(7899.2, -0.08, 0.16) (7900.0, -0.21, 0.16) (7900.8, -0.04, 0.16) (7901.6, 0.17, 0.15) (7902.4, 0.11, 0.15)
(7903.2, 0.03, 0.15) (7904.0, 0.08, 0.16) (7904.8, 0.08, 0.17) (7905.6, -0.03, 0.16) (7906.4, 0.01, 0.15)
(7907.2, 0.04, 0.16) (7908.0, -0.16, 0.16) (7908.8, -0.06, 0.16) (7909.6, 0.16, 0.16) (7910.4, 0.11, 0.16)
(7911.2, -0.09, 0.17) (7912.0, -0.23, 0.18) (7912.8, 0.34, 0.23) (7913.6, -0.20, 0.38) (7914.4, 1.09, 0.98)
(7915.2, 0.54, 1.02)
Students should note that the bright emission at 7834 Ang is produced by [O III] 5007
